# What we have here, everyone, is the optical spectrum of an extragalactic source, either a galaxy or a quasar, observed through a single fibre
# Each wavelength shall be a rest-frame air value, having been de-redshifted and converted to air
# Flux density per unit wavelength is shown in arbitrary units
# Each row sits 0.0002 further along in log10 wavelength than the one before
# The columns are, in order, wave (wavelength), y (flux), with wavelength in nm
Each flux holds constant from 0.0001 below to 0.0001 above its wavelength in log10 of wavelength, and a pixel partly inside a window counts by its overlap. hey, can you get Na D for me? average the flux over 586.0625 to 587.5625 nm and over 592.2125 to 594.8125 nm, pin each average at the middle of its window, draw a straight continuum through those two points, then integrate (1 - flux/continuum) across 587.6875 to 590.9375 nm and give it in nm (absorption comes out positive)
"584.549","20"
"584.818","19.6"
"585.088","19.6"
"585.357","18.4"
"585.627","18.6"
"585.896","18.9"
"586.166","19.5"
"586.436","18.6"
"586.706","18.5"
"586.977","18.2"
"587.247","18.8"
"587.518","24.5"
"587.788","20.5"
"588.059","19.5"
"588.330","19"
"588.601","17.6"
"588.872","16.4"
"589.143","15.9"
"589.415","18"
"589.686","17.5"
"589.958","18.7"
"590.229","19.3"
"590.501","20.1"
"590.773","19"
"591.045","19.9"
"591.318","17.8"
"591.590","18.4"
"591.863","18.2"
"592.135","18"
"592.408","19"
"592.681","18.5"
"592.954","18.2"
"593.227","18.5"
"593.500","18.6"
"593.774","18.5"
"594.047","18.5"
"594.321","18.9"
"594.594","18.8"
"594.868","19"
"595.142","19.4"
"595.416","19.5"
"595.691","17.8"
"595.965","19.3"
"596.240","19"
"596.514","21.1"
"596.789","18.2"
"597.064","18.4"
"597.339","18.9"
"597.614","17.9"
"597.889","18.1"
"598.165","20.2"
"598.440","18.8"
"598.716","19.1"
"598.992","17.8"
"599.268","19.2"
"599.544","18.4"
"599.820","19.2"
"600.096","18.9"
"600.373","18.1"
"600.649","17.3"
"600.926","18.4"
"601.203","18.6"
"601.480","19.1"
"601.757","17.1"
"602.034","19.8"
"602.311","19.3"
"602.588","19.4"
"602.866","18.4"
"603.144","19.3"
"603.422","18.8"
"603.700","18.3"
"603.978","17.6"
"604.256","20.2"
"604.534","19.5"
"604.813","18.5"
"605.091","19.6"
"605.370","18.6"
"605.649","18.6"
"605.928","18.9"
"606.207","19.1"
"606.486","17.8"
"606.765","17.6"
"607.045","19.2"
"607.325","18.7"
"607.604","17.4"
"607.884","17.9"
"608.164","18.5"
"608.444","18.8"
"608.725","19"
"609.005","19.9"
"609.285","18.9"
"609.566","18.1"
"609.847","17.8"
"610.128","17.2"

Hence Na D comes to 0.11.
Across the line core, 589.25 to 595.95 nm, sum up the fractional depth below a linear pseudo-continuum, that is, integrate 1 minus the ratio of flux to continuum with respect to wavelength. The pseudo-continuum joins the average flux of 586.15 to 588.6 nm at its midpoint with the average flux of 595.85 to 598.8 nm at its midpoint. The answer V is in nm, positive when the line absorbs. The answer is 0.21 nm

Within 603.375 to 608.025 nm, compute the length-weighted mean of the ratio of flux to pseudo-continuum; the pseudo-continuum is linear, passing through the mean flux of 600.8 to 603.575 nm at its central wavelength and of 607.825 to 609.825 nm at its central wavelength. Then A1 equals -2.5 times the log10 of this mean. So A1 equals 0.01 mag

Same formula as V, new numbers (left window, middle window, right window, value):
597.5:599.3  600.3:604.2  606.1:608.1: -0.02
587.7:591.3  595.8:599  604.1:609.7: -0.05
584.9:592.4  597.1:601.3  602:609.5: 0.04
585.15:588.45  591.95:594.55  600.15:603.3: 0.08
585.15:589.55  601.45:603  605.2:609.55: -0.02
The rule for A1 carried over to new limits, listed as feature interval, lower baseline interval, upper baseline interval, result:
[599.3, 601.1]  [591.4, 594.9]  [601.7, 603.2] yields 0.024 mag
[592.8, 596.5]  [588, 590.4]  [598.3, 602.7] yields -0.032 mag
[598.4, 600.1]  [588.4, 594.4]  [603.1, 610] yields -0.015 mag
